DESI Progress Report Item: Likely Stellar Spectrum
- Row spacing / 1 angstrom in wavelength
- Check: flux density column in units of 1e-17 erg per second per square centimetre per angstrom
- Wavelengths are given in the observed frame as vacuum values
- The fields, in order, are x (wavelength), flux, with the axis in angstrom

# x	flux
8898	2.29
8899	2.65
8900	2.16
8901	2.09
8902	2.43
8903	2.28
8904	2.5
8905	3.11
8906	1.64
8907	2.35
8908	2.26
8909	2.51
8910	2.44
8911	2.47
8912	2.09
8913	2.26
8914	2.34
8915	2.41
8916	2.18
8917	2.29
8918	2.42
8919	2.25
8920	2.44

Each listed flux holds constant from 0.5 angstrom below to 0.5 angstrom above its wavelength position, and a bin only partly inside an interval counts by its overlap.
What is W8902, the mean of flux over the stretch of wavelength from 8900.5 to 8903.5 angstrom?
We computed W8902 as 2.27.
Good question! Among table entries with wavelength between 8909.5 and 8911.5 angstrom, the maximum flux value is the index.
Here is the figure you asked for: 2.47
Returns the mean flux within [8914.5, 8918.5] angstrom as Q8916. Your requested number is 2.33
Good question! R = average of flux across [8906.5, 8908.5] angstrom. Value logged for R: 2.3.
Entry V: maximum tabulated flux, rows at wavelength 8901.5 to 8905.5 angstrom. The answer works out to 3.11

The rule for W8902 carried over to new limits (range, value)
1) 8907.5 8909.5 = 2.38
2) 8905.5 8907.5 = 2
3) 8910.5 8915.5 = 2.31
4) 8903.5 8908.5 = 2.37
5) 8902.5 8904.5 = 2.39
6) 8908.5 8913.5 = 2.35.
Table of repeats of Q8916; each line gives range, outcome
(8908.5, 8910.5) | 2.47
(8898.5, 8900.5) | 2.41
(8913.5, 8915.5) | 2.38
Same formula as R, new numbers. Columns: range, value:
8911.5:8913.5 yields 2.17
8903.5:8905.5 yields 2.8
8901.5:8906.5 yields 2.39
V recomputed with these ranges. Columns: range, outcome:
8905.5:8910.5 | 2.51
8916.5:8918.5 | 2.42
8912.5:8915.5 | 2.41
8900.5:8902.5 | 2.43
